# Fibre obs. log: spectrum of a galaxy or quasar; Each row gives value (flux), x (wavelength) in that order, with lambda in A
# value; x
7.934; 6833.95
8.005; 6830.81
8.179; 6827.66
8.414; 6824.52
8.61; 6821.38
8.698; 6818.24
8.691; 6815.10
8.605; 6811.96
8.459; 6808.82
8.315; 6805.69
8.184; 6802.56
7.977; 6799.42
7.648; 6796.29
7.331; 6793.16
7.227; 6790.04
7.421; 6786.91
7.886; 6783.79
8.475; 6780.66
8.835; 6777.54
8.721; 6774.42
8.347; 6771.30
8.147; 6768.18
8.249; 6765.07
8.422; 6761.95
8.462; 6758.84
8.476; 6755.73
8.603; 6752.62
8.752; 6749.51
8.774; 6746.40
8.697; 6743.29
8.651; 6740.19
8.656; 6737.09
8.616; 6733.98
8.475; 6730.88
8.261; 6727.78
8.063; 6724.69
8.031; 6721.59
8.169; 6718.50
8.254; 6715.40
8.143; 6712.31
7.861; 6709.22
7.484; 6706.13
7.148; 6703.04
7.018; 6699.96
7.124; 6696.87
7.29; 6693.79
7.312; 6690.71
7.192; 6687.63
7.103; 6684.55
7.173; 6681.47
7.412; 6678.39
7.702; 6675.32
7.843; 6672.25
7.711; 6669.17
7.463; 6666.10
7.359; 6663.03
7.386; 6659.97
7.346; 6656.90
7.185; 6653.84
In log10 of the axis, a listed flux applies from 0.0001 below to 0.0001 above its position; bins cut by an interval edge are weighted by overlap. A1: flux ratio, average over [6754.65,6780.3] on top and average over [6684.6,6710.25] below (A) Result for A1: 1.16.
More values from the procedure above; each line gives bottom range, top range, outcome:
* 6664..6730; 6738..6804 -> 1.08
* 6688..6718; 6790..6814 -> 1.07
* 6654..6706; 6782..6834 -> 1.10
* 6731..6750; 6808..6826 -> 0.99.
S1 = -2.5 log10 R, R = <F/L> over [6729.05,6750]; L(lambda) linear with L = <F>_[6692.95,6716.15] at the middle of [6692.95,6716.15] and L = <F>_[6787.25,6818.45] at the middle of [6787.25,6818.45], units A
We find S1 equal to -0.12 mag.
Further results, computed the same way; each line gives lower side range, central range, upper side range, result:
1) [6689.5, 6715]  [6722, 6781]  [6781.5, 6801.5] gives -0.128 mag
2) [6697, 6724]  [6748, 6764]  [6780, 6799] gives -0.114 mag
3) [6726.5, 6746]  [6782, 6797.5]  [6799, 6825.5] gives 0.133 mag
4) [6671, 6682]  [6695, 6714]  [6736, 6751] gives 0.081 mag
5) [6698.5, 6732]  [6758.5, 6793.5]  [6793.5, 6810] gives -0.019 mag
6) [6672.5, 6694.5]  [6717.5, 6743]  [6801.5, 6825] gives -0.084 mag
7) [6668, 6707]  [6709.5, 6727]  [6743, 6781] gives -0.039 mag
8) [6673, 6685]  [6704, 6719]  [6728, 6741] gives 0.020 mag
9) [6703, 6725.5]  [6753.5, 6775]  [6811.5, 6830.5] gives -0.026 mag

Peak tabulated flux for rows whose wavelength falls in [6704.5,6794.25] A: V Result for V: 8.835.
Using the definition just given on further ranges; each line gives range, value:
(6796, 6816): 8.691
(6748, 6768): 8.752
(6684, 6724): 8.254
